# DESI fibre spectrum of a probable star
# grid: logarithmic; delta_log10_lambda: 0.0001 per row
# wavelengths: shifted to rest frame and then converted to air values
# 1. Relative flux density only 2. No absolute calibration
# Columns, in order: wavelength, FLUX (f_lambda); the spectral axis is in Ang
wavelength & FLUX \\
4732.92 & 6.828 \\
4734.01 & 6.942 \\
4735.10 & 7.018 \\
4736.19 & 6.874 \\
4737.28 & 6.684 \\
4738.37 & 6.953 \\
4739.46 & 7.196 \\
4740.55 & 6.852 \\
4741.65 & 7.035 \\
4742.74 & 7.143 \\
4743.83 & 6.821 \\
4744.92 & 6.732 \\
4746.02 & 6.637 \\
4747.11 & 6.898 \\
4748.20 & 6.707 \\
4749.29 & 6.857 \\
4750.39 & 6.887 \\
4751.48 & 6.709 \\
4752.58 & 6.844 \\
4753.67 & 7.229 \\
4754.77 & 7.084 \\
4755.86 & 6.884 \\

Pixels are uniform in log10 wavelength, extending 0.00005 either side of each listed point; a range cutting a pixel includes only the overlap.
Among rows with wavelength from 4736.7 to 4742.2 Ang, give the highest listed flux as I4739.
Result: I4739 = 7.196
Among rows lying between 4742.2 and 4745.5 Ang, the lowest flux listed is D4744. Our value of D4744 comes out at 6.732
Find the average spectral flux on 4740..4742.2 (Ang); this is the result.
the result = 6.93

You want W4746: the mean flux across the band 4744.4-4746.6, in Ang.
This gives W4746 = 6.67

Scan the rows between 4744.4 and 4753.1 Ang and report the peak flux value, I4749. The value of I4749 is 6.898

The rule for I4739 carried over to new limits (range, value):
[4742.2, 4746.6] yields 7.143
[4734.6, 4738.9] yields 7.018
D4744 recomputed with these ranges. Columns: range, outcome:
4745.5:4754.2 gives 6.637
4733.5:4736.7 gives 6.874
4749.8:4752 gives 6.709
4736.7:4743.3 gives 6.684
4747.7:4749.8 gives 6.707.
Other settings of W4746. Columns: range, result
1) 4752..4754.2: 7.03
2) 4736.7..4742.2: 6.94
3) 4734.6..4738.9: 6.88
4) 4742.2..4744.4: 6.99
